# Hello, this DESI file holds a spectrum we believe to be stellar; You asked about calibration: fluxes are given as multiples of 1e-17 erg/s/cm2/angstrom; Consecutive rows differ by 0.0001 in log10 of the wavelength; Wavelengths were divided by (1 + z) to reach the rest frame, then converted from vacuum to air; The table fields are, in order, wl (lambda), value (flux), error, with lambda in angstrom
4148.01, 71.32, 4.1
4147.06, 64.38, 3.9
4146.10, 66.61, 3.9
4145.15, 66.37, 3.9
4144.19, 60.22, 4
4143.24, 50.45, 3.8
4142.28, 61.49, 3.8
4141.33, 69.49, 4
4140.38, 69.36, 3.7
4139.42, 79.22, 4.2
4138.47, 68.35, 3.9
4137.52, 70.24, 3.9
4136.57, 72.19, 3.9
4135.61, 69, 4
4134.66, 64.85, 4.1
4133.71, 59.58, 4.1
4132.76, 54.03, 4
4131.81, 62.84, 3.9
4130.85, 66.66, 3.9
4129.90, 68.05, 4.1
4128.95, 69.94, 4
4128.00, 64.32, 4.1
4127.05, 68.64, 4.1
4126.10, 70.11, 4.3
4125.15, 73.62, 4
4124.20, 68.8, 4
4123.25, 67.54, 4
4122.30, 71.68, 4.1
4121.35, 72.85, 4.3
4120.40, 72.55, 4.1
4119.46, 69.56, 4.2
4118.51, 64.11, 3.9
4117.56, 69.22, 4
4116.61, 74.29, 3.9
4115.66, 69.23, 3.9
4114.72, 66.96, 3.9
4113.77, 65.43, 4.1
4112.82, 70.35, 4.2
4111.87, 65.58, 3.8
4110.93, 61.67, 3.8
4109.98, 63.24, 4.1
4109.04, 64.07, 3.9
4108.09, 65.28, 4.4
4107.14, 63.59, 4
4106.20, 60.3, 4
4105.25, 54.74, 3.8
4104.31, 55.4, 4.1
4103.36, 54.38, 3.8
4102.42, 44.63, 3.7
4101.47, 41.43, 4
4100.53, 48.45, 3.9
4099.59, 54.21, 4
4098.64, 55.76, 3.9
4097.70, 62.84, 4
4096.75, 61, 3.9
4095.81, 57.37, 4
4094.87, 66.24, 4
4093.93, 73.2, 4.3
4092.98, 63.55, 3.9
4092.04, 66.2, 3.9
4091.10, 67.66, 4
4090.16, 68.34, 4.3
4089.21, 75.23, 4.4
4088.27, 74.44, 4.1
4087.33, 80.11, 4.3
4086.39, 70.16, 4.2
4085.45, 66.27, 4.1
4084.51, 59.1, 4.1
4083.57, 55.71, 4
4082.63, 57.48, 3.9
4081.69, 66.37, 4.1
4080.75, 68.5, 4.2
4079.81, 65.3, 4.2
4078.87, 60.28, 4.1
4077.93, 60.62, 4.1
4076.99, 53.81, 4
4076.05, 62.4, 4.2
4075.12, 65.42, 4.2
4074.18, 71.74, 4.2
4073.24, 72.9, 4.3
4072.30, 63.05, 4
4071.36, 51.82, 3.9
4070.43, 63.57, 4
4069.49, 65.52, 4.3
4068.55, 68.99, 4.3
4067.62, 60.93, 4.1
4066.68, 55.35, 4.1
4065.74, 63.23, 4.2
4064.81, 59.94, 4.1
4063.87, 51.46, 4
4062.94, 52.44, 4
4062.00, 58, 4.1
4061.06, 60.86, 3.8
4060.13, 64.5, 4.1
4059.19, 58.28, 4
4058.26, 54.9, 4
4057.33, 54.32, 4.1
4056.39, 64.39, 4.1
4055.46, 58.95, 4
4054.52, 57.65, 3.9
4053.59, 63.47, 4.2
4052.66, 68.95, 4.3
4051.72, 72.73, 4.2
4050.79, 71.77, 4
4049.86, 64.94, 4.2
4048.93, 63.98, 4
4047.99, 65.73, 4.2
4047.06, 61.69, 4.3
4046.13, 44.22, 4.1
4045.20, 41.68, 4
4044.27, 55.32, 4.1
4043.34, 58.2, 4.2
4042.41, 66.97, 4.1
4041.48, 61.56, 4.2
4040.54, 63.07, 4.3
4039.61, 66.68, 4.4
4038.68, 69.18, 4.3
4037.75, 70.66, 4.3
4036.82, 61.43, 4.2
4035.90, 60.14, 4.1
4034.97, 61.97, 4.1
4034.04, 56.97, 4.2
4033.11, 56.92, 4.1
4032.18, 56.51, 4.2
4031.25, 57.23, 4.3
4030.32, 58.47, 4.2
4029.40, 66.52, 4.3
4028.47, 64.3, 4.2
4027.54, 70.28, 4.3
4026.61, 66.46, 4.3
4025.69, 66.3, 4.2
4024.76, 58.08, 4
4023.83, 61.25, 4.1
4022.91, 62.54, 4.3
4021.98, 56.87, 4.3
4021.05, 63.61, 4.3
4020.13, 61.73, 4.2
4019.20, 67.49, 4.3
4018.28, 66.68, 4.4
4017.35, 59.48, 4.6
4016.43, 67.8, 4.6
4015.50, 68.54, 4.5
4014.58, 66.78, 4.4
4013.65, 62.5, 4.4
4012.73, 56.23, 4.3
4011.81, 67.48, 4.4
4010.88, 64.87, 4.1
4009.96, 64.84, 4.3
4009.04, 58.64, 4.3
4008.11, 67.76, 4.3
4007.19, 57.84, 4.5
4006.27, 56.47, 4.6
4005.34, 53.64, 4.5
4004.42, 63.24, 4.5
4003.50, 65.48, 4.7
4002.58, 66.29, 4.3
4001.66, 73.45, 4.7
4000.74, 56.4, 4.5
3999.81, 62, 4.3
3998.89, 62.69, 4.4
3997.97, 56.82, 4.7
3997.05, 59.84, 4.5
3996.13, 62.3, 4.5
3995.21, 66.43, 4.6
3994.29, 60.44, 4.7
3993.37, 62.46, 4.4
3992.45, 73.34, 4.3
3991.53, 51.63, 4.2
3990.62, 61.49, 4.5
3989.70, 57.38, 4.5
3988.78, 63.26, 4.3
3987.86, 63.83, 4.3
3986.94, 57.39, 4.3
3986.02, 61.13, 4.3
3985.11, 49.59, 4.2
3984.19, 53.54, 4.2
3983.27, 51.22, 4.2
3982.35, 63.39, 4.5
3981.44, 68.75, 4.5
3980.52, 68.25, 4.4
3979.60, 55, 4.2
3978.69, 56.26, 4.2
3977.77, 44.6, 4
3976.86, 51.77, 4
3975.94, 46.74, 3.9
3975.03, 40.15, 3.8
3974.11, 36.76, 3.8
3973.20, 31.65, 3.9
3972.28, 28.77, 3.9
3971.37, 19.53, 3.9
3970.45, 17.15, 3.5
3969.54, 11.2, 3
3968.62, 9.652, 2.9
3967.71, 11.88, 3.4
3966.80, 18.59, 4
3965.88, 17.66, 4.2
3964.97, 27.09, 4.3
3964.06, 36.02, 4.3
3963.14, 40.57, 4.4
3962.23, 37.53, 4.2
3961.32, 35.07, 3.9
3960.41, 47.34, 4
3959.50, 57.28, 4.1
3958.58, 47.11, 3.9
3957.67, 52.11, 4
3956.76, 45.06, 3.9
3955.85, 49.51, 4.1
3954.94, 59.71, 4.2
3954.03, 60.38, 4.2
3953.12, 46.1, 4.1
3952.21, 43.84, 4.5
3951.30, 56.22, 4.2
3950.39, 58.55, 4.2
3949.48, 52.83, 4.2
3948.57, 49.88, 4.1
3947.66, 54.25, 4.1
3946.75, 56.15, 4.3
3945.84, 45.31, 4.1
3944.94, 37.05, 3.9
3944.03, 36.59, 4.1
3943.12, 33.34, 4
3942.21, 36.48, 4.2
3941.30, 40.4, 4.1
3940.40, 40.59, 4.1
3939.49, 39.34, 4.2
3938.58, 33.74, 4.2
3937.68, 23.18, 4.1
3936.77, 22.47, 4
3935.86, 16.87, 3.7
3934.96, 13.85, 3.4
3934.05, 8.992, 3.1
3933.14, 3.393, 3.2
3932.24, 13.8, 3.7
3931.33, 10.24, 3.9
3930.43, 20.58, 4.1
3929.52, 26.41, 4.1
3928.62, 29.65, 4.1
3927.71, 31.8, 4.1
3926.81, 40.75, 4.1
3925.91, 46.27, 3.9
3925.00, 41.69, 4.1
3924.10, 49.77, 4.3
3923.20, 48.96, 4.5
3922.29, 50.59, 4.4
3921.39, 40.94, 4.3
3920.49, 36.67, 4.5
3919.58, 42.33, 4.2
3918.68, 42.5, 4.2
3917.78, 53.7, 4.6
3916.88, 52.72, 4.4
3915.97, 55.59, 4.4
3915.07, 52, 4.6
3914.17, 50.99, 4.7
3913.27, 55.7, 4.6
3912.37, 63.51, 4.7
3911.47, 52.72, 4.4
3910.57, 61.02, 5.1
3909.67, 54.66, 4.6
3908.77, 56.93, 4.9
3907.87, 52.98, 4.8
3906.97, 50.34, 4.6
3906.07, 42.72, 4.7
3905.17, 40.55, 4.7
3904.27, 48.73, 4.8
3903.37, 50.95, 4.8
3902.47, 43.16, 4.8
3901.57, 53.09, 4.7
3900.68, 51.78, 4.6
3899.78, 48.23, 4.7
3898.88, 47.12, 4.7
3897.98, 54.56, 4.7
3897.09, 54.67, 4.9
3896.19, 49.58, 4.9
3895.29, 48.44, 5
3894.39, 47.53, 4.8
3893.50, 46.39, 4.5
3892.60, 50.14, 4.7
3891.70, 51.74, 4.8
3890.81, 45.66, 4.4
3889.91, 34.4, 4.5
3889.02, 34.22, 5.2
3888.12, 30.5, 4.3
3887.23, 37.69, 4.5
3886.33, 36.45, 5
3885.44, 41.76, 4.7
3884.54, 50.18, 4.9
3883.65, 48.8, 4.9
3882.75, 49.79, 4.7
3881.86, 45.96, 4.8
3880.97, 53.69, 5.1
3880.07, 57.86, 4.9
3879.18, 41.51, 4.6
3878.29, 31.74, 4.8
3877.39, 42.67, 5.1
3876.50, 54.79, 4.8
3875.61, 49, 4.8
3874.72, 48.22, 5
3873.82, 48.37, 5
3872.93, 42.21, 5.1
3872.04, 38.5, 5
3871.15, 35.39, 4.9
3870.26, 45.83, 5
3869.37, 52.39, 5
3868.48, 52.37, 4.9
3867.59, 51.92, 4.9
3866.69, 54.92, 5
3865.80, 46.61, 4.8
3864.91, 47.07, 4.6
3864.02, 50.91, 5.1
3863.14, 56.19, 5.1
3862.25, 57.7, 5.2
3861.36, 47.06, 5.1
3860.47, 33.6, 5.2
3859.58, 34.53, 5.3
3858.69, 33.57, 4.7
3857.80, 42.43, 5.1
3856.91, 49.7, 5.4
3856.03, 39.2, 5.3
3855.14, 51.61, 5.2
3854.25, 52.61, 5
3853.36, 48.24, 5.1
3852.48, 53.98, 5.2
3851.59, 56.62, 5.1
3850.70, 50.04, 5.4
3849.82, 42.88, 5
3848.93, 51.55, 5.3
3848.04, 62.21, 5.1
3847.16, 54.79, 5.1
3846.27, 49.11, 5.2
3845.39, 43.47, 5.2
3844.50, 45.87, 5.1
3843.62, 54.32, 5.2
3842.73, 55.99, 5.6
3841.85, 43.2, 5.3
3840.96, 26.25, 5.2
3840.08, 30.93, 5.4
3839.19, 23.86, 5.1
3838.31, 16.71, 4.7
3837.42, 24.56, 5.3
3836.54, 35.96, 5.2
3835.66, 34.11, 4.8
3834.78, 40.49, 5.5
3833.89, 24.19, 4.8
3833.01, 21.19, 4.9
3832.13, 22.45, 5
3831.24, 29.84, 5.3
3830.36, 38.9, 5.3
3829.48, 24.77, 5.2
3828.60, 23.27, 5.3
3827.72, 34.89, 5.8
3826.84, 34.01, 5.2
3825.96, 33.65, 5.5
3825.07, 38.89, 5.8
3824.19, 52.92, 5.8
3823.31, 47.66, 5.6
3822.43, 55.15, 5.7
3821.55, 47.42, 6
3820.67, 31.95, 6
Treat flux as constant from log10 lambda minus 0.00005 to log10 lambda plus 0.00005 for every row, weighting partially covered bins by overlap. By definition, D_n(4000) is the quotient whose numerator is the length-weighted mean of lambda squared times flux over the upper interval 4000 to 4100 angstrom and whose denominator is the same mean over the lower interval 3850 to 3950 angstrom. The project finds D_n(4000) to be 1.54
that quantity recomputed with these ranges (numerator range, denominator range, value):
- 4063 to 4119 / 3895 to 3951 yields 1.62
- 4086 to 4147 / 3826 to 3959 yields 1.69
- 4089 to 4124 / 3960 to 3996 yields 1.49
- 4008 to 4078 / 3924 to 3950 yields 1.99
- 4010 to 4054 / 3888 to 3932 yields 1.46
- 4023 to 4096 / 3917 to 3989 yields 1.65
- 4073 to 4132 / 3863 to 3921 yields 1.50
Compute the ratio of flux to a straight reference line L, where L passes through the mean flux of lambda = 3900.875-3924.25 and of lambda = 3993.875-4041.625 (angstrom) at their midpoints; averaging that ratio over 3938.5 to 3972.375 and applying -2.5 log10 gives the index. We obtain 0.36 mag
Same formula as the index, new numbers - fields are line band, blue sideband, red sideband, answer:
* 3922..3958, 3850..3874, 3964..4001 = 0.24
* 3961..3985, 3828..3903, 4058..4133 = 0.37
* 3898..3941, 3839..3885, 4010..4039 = 0.27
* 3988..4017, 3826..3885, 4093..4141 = -0.14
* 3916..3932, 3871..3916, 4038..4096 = 0.27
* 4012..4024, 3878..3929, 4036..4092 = -0.09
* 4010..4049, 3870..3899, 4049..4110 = -0.08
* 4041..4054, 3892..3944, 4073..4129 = -0.07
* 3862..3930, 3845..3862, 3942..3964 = 0.00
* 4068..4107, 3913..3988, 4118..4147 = -0.03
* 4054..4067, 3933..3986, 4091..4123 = -0.05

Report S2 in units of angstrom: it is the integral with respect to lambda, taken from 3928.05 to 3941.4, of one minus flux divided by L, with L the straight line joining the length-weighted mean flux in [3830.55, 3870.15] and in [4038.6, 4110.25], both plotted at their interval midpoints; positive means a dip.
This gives 7.4 angstrom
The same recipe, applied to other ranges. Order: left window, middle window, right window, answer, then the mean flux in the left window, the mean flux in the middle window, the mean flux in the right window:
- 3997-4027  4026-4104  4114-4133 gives 4.34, 62.8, 61.8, 68.4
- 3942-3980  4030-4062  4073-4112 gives -3.73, 40.4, 61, 62.4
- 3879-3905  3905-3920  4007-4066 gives -0.99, 46.7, 52.1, 61.8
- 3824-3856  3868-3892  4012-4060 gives -0.20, 39.6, 44.5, 62.1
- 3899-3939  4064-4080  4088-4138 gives -0.76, 40.7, 62.4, 64.6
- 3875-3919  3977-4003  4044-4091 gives -1.92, 48.4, 60.2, 62.4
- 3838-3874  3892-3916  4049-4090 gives -0.70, 45.8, 51.2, 63.2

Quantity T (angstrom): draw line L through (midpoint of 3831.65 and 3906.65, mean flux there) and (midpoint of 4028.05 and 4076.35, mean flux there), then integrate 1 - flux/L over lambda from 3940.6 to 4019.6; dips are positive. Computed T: 5.4 angstrom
